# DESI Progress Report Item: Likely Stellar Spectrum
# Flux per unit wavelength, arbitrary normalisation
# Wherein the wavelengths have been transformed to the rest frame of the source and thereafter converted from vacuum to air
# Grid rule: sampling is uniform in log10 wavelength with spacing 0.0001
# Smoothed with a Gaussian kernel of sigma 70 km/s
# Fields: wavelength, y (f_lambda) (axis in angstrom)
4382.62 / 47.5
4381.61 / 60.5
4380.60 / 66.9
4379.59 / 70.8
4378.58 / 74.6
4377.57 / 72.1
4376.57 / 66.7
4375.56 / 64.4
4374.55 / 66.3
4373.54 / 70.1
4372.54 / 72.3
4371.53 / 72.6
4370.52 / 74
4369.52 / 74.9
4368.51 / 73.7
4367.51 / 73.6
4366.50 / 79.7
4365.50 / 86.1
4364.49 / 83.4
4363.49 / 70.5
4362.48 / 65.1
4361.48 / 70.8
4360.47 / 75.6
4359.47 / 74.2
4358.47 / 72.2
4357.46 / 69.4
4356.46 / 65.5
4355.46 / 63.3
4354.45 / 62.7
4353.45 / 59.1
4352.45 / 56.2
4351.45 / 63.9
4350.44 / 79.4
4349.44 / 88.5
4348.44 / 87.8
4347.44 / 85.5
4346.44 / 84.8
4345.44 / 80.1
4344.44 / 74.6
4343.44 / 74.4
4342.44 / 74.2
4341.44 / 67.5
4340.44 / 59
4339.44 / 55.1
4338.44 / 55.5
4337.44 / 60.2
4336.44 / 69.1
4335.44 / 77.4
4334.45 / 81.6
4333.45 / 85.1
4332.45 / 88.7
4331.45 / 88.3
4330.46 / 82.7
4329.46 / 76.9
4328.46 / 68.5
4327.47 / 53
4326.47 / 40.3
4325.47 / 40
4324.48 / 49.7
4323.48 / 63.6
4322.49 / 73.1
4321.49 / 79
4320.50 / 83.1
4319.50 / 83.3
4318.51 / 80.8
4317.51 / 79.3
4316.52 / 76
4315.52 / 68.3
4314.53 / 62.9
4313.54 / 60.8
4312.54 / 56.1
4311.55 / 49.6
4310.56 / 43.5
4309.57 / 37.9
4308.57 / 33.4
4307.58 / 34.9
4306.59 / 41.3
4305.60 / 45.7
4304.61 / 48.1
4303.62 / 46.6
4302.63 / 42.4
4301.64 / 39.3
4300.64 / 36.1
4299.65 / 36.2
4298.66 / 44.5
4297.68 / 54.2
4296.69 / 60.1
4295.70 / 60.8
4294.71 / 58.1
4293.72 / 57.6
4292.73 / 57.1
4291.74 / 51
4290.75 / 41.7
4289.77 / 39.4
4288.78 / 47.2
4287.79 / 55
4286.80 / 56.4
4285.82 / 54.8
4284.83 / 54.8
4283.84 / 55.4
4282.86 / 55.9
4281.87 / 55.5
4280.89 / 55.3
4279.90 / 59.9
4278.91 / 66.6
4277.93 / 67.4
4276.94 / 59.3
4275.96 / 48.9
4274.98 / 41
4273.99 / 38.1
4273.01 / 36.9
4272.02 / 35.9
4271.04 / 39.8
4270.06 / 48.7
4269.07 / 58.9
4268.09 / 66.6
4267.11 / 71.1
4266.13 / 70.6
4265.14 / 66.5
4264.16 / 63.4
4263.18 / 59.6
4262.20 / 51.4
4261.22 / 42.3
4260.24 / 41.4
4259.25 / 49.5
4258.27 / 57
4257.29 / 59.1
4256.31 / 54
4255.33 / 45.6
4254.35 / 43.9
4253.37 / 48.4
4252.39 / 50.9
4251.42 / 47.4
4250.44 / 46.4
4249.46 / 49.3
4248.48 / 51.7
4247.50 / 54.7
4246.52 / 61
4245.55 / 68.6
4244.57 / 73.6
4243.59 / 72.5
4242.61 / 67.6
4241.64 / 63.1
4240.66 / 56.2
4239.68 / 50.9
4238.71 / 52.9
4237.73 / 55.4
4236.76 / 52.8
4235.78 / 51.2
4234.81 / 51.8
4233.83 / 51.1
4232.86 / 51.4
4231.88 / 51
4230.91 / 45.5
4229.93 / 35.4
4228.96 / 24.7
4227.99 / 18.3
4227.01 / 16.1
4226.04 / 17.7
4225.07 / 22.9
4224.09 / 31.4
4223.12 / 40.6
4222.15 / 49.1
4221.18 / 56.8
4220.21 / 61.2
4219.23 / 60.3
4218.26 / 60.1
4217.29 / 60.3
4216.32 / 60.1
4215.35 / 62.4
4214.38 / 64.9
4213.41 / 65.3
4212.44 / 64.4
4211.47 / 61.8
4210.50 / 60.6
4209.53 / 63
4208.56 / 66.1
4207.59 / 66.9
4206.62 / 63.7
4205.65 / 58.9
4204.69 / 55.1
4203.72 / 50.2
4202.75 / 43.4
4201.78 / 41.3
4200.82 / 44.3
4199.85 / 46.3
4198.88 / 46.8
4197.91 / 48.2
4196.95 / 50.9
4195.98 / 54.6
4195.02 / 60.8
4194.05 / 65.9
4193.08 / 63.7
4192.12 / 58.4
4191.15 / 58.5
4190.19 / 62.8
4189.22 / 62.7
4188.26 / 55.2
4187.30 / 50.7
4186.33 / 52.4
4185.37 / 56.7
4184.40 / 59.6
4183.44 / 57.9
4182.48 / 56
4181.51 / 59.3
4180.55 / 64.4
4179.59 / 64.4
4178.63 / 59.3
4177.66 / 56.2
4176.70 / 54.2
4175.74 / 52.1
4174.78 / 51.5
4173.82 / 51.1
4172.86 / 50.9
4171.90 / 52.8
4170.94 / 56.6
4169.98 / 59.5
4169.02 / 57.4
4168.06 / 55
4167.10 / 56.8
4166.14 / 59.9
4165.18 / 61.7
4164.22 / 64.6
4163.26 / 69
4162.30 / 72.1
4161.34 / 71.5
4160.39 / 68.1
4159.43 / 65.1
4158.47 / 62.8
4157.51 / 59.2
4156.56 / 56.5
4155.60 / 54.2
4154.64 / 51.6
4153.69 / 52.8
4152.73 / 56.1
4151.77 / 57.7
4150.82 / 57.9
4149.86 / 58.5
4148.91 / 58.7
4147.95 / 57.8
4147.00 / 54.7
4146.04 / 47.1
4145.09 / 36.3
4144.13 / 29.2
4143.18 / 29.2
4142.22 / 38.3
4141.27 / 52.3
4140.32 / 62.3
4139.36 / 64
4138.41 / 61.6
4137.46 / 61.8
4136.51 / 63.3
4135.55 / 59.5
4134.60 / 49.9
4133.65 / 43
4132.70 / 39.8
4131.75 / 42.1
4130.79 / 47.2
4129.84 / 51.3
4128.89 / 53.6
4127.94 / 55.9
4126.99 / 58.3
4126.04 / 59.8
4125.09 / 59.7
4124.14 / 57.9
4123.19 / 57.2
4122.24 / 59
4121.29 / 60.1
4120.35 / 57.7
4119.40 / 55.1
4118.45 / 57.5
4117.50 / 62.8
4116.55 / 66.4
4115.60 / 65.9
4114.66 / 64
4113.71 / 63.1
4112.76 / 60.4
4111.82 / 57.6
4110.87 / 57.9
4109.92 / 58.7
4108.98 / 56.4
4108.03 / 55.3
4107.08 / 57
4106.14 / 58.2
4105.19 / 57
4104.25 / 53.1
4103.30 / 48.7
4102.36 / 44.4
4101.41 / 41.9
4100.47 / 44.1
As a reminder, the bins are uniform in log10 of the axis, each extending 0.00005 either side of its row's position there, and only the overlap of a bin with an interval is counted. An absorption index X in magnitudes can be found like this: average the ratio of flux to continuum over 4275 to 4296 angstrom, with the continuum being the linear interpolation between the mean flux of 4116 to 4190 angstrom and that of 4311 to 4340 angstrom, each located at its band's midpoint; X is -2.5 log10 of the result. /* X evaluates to 0.196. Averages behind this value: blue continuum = 56.2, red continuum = 68.5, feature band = 54.8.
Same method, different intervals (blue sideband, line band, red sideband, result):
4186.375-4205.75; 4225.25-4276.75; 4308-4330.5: 0.14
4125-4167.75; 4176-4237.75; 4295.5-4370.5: 0.11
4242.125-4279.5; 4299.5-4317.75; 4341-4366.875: 0.30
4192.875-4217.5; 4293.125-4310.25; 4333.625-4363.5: 0.40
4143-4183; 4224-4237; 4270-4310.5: 0.37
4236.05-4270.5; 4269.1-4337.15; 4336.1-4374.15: 0.13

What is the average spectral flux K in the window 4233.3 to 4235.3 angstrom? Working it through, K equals 51.6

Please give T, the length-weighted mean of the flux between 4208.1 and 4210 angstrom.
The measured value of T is 64.5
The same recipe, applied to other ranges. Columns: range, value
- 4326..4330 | 60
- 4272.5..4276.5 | 41.5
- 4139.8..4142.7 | 51.1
